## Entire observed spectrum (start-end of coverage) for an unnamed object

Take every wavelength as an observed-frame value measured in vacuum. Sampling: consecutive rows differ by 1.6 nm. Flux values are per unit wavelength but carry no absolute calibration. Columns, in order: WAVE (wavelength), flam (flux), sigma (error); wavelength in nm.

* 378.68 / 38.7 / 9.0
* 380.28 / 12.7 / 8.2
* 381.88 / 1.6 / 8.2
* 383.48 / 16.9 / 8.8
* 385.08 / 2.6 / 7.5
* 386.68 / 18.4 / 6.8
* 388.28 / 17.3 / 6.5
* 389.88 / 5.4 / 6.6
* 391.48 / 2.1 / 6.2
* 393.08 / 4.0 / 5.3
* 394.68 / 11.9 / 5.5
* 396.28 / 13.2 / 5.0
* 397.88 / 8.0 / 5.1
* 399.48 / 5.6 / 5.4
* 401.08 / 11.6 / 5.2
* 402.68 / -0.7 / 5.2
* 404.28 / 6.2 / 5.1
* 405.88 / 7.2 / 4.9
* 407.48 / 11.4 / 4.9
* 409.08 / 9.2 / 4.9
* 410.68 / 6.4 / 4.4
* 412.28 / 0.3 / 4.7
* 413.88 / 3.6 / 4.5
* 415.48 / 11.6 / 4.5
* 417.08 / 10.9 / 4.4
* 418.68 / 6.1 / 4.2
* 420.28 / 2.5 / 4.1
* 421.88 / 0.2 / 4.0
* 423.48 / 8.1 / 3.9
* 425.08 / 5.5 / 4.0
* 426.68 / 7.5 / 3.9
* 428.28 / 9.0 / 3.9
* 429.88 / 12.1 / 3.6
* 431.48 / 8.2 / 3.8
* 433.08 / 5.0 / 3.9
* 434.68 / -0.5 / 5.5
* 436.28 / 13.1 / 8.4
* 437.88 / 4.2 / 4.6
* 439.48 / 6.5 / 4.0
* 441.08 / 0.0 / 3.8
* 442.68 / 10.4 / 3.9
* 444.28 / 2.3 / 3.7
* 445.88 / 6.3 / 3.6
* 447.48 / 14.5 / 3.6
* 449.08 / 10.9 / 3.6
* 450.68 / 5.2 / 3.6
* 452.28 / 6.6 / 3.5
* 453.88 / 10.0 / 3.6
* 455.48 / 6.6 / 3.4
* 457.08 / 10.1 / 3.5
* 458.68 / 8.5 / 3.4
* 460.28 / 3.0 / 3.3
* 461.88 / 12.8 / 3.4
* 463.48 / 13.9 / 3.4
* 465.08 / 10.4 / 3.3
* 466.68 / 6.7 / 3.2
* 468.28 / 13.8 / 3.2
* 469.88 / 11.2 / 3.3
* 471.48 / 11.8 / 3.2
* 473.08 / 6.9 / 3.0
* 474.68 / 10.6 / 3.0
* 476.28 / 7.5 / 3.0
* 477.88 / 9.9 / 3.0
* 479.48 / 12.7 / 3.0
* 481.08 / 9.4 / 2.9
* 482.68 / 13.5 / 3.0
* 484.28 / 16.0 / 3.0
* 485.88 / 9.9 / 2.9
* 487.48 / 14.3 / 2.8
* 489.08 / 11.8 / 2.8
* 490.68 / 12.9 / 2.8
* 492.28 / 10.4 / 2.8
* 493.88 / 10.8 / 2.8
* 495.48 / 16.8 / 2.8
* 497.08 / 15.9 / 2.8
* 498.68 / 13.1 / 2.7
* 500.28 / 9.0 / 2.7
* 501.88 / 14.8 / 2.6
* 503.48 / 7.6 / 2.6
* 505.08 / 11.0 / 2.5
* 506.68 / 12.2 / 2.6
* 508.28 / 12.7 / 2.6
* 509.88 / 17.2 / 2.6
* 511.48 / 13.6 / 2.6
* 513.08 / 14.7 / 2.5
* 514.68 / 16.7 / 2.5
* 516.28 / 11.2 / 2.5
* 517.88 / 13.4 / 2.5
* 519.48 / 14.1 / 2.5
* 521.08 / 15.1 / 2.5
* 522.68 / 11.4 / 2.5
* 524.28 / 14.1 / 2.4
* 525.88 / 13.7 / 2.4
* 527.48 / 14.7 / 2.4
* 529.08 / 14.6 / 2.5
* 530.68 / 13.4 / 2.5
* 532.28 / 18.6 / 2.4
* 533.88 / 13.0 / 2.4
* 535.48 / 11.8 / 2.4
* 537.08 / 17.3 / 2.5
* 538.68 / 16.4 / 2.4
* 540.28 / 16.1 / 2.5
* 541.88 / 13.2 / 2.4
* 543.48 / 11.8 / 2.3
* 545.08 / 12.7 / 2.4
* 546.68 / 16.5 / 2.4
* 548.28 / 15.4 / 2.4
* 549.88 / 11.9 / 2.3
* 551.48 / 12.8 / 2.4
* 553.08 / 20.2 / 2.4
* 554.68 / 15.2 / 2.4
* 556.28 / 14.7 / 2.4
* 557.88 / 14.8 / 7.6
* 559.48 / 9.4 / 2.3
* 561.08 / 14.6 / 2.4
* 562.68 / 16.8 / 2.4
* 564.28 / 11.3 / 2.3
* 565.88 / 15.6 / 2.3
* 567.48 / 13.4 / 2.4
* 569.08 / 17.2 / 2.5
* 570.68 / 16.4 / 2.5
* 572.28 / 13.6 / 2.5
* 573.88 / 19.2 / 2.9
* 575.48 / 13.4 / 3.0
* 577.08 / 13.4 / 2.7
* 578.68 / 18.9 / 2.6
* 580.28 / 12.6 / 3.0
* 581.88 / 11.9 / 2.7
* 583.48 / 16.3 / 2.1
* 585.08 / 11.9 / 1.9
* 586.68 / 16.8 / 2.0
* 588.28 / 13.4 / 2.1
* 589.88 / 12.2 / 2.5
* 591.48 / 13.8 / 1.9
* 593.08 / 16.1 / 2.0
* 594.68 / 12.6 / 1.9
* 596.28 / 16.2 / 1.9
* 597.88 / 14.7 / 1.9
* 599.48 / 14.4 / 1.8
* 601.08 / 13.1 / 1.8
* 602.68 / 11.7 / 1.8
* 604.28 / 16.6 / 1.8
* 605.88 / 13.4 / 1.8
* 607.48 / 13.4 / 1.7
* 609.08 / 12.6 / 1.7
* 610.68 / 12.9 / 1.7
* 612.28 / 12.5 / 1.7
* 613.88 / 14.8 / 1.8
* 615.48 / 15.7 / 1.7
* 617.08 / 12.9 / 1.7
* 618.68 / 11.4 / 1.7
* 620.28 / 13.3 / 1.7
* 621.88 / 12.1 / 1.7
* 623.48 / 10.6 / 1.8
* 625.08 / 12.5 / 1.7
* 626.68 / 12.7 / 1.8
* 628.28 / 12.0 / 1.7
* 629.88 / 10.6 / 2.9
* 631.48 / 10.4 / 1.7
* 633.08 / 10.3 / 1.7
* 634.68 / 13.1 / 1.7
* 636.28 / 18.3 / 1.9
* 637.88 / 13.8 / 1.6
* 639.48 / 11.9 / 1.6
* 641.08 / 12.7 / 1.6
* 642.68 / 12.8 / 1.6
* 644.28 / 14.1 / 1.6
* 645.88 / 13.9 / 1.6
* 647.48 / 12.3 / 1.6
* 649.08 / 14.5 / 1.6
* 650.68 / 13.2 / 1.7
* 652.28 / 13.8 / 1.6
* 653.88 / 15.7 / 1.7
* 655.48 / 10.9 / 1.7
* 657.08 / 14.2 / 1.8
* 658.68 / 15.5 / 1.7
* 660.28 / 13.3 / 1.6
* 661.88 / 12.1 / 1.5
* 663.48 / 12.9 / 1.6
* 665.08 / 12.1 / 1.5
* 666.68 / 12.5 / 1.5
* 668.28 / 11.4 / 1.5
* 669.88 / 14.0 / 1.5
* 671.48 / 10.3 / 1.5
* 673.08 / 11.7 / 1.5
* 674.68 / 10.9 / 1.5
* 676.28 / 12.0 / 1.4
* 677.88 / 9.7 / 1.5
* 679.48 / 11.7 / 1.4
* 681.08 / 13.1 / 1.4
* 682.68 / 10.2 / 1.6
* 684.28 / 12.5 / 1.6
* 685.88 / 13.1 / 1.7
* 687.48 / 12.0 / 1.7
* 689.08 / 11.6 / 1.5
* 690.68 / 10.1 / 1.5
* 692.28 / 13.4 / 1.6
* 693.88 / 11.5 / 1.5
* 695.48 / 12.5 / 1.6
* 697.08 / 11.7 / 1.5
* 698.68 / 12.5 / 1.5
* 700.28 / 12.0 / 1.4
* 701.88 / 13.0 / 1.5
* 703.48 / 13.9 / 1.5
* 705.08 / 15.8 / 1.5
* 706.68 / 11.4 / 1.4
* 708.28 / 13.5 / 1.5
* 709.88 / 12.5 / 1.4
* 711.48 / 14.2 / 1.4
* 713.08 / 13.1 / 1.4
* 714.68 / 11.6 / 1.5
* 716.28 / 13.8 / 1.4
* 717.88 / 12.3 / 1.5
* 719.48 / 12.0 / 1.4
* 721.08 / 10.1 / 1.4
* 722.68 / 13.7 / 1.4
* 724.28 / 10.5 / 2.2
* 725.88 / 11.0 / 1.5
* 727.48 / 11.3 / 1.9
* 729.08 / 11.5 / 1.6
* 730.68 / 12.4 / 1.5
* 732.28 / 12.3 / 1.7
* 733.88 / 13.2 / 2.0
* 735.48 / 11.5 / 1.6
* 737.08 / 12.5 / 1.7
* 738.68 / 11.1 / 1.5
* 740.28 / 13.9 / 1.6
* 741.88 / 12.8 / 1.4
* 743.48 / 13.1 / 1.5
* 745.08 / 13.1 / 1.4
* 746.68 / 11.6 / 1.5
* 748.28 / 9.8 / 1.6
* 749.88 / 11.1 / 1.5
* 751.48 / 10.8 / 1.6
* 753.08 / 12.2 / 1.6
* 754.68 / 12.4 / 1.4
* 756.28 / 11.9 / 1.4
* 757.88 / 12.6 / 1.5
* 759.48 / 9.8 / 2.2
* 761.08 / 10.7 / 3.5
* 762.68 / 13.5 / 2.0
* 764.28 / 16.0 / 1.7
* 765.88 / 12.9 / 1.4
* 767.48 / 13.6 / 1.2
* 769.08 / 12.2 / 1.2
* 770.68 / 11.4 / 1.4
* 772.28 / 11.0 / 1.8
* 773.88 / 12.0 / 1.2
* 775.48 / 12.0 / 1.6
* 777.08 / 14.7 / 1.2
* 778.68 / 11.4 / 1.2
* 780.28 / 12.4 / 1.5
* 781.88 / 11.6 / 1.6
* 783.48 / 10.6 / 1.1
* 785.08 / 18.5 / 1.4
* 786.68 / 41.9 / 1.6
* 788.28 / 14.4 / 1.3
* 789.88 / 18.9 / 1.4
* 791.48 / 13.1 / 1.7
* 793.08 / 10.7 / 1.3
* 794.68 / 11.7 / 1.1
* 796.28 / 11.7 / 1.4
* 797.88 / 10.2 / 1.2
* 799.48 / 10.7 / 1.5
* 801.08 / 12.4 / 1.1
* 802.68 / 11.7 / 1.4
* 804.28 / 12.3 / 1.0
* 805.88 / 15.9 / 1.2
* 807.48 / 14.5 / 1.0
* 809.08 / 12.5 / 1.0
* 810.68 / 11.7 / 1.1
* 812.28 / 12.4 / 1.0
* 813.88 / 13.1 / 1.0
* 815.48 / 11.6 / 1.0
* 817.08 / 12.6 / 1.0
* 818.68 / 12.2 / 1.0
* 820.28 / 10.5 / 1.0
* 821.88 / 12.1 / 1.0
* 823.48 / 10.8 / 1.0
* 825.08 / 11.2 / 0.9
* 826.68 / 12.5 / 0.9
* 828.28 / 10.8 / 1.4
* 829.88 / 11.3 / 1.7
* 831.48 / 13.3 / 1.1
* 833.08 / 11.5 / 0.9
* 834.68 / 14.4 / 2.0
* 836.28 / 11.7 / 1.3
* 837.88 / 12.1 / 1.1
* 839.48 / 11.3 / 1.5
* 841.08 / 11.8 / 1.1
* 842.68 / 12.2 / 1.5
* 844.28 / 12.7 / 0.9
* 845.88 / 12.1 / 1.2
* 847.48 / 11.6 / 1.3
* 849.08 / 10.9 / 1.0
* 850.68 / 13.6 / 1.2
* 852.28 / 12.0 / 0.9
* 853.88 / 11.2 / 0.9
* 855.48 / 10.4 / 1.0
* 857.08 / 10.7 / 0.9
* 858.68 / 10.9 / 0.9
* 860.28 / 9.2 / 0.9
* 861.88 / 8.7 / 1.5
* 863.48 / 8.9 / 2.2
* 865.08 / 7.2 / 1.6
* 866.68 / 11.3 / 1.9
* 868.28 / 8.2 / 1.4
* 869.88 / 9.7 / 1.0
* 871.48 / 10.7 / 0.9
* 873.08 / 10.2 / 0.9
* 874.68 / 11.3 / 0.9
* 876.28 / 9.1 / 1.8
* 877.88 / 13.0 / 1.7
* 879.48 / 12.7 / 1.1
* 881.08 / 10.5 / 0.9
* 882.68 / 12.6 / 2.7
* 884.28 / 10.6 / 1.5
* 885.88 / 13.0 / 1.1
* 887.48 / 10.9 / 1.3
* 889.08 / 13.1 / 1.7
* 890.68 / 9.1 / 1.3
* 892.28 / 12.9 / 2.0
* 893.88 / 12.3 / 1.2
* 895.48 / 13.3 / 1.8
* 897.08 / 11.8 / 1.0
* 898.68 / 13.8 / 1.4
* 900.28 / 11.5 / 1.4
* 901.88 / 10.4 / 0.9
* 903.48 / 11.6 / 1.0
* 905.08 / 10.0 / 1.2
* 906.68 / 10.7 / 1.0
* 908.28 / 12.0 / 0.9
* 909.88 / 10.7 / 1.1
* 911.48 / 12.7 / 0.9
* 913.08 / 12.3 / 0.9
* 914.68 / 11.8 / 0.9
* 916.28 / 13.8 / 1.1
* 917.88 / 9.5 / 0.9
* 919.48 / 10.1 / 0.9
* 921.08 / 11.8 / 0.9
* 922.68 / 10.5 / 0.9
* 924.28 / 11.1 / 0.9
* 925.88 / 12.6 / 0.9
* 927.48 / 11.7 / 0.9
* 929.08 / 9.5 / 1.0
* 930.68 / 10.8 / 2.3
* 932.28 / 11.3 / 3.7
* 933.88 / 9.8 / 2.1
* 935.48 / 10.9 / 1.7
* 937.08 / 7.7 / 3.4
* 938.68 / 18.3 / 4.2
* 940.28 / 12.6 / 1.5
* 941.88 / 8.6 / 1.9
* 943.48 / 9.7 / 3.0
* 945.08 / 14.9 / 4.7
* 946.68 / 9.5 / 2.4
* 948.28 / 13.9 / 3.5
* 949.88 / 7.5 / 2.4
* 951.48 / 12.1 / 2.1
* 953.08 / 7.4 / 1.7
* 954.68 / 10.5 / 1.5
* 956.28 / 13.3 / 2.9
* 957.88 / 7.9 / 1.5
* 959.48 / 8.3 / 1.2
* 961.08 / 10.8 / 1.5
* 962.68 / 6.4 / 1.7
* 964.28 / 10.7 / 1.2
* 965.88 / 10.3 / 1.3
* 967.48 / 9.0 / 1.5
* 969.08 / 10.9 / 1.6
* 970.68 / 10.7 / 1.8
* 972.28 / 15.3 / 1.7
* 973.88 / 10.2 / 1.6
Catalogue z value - 0.199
